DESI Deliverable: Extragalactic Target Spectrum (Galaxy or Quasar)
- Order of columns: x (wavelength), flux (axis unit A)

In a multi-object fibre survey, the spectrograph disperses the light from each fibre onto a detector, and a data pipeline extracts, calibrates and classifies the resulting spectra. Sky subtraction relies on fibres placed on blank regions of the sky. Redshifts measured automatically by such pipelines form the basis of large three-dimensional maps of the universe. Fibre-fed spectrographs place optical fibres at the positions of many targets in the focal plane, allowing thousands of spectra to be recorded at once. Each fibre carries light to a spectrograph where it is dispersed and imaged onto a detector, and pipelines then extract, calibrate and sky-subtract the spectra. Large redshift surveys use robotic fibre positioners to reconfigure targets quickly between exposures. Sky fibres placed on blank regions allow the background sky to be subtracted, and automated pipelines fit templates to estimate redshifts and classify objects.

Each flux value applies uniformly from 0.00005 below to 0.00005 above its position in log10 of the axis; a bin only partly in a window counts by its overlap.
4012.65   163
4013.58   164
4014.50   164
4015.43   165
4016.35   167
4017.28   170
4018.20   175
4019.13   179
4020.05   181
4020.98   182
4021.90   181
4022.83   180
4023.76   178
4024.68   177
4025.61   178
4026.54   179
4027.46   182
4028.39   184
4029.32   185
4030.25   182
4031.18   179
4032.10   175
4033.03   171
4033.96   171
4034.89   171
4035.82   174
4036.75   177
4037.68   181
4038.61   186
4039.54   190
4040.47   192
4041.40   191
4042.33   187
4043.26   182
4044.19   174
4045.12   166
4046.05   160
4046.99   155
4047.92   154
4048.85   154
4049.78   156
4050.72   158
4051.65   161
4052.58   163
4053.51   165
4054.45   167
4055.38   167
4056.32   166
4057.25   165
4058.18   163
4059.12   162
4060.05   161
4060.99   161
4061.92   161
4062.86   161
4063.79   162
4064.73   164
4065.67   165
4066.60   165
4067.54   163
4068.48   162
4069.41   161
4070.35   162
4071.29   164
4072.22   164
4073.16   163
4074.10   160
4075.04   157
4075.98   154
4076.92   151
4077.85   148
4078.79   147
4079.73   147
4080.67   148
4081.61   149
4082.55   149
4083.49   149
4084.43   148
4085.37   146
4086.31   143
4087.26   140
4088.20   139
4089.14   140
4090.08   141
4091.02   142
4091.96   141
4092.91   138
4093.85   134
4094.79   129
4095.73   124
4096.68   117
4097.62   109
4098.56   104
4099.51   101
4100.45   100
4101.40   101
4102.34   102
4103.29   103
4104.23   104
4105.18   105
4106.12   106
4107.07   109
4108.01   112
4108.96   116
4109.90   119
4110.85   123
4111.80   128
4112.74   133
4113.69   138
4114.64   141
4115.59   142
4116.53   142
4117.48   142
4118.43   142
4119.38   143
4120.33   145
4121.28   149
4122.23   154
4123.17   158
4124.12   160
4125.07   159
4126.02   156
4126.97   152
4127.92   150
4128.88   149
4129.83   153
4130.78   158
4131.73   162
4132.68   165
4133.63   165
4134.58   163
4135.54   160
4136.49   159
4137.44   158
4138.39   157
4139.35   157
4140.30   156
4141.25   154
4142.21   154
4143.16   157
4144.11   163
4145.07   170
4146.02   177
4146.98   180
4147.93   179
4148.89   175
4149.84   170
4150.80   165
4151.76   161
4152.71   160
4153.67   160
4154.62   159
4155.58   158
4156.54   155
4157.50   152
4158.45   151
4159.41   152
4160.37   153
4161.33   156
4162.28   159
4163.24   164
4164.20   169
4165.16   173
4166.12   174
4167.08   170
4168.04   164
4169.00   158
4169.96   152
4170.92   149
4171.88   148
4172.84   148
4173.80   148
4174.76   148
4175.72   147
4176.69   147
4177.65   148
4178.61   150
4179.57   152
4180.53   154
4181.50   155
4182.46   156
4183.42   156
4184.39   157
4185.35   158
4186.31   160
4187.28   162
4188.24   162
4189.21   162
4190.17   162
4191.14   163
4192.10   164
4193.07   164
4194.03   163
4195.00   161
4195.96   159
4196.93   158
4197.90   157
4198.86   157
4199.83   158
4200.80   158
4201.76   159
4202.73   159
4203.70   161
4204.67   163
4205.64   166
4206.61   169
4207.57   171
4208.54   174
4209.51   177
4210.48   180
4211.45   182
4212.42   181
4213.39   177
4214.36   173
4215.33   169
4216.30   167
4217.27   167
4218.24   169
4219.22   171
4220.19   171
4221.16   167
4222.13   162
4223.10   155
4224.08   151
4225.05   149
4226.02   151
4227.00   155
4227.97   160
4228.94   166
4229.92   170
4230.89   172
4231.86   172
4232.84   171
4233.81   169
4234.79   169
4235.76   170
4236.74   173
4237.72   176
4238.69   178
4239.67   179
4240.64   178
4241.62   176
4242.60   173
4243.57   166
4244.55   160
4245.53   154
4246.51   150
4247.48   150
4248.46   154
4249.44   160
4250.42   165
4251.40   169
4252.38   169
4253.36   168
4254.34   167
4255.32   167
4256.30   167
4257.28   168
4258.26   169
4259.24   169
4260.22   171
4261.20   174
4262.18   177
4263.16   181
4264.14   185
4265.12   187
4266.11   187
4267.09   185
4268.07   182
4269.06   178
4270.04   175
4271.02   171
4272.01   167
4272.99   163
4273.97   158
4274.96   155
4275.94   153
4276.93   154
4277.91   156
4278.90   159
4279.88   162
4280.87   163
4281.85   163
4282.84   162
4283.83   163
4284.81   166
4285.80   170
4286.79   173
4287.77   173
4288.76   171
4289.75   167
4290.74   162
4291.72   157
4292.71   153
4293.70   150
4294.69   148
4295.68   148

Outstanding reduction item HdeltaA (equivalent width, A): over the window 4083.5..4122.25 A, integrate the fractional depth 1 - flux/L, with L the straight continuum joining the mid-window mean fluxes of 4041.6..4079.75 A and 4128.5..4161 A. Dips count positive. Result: 8.1 A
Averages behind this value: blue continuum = 162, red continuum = 161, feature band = 128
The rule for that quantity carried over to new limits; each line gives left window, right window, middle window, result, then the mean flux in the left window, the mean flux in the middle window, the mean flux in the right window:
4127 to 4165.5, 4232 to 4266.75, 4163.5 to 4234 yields 1.48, 161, 162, 170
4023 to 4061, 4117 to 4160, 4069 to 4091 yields 2.12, 172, 151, 158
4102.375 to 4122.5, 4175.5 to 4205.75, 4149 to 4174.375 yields -2.13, 128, 159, 158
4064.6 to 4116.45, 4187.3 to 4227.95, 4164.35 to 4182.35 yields 0.13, 136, 155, 164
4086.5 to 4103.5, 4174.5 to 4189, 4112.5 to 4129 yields -1.91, 123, 148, 154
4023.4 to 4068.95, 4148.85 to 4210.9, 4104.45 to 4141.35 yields 4.46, 170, 144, 160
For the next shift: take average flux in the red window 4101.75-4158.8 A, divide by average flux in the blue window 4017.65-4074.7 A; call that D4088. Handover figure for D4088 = 0.87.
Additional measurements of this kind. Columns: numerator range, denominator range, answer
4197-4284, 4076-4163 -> 1.16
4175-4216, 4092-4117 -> 1.36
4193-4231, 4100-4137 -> 1.20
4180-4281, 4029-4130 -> 1.11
